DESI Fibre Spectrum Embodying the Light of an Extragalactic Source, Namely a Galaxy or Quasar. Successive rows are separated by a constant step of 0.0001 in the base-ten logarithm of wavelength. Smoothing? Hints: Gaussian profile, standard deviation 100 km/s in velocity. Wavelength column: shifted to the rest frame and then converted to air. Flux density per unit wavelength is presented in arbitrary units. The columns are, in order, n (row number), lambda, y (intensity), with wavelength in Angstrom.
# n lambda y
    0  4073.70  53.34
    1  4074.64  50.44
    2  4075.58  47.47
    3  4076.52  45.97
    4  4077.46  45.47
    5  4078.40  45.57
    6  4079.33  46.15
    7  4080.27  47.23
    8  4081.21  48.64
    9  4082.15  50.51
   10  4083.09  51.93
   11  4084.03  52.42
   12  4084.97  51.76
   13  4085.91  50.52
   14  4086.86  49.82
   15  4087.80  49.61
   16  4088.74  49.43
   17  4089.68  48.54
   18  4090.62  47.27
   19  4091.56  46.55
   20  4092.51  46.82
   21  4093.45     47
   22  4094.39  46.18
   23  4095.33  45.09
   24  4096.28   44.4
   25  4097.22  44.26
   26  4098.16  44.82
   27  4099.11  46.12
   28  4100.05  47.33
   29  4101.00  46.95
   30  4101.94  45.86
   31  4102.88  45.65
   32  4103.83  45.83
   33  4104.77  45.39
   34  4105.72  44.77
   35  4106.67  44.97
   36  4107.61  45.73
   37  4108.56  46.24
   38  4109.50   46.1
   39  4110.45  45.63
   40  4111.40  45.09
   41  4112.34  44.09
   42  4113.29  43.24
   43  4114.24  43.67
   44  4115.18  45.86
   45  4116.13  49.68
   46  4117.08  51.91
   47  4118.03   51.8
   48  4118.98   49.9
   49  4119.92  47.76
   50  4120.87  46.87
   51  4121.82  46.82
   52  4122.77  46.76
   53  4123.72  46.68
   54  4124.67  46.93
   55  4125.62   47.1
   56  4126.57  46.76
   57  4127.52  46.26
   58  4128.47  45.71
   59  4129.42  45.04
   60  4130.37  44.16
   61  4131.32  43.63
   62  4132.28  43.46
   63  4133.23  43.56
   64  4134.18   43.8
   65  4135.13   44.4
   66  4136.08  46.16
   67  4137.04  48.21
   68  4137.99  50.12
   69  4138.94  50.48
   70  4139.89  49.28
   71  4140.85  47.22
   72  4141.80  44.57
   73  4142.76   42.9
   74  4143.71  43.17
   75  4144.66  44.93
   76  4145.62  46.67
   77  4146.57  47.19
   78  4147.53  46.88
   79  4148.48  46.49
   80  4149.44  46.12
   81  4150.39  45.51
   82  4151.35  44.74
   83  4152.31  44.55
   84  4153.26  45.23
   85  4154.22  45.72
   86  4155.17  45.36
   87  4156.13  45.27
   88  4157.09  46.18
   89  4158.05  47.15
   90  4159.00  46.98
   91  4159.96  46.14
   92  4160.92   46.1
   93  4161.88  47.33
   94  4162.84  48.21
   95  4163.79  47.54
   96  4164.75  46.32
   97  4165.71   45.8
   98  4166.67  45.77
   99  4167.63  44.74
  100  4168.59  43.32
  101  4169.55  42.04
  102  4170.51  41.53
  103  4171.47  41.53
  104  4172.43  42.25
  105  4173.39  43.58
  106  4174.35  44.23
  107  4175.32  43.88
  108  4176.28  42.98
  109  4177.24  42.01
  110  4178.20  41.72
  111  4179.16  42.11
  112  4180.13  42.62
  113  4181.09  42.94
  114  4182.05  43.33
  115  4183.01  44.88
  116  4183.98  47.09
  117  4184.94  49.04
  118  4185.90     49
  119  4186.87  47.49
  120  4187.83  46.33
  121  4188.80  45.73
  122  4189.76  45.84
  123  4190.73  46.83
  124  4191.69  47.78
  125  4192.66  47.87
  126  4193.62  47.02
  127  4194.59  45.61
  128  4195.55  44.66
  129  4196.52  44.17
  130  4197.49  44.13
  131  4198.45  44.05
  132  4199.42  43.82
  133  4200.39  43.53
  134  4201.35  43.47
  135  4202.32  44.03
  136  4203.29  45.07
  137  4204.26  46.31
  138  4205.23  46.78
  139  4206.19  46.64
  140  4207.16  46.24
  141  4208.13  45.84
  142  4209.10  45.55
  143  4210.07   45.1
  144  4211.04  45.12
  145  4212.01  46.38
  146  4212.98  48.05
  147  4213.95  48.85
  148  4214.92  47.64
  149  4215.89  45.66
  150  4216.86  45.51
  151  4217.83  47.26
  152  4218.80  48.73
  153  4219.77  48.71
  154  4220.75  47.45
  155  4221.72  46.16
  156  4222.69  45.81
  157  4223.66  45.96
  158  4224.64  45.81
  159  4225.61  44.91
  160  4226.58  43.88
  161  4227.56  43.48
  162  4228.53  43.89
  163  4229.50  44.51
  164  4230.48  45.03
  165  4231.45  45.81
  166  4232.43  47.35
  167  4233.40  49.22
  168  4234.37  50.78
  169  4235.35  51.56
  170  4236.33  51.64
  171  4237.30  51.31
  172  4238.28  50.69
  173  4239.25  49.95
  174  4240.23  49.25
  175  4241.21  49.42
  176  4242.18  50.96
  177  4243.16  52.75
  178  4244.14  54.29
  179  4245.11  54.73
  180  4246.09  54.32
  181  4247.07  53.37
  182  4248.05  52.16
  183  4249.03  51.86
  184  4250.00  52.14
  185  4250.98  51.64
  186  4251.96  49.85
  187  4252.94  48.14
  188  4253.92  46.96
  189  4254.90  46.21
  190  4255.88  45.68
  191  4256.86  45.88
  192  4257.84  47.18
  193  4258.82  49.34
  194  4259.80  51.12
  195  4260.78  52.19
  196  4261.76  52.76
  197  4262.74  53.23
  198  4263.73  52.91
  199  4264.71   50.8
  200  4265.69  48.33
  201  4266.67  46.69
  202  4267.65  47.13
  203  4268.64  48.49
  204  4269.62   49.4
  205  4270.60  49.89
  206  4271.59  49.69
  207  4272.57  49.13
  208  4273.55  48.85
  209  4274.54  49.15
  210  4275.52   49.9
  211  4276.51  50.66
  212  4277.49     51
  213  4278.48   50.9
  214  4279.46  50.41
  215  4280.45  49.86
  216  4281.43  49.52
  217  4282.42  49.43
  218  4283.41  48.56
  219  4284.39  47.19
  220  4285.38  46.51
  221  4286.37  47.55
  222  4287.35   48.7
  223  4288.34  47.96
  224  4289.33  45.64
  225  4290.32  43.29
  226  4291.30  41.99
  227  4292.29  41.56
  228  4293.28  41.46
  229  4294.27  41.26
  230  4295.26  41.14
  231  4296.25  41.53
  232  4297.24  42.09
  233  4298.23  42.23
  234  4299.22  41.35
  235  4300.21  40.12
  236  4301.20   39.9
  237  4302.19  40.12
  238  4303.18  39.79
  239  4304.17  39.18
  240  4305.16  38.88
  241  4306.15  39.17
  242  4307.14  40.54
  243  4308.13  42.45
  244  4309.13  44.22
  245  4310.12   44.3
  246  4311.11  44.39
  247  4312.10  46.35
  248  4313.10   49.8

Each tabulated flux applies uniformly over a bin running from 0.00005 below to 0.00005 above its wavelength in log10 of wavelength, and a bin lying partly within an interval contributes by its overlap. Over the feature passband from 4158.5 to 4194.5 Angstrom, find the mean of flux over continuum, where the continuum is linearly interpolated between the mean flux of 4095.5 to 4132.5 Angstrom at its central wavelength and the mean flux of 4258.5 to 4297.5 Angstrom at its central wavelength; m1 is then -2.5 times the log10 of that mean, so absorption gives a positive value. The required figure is 0.04 mag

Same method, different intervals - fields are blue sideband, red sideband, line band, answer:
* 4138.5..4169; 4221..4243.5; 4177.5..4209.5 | 0.04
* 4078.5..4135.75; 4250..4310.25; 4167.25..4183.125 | 0.09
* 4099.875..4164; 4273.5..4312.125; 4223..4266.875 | -0.10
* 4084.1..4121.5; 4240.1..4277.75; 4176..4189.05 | 0.09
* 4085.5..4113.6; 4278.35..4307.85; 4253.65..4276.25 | -0.12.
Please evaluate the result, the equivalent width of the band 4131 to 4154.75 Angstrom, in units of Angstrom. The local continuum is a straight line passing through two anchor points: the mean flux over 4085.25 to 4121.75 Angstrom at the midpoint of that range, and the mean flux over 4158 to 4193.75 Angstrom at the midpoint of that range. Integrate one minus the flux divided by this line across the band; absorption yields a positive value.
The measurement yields 0.0 Angstrom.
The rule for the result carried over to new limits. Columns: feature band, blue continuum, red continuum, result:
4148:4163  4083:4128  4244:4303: 0.40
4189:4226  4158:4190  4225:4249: 1.00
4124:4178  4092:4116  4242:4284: 1.73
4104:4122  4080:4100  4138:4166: 0.30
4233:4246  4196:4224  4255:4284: -1.00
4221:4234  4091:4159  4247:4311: 0.25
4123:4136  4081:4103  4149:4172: 0.35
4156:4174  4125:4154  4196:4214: 0.19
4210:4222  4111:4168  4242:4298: 0.15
